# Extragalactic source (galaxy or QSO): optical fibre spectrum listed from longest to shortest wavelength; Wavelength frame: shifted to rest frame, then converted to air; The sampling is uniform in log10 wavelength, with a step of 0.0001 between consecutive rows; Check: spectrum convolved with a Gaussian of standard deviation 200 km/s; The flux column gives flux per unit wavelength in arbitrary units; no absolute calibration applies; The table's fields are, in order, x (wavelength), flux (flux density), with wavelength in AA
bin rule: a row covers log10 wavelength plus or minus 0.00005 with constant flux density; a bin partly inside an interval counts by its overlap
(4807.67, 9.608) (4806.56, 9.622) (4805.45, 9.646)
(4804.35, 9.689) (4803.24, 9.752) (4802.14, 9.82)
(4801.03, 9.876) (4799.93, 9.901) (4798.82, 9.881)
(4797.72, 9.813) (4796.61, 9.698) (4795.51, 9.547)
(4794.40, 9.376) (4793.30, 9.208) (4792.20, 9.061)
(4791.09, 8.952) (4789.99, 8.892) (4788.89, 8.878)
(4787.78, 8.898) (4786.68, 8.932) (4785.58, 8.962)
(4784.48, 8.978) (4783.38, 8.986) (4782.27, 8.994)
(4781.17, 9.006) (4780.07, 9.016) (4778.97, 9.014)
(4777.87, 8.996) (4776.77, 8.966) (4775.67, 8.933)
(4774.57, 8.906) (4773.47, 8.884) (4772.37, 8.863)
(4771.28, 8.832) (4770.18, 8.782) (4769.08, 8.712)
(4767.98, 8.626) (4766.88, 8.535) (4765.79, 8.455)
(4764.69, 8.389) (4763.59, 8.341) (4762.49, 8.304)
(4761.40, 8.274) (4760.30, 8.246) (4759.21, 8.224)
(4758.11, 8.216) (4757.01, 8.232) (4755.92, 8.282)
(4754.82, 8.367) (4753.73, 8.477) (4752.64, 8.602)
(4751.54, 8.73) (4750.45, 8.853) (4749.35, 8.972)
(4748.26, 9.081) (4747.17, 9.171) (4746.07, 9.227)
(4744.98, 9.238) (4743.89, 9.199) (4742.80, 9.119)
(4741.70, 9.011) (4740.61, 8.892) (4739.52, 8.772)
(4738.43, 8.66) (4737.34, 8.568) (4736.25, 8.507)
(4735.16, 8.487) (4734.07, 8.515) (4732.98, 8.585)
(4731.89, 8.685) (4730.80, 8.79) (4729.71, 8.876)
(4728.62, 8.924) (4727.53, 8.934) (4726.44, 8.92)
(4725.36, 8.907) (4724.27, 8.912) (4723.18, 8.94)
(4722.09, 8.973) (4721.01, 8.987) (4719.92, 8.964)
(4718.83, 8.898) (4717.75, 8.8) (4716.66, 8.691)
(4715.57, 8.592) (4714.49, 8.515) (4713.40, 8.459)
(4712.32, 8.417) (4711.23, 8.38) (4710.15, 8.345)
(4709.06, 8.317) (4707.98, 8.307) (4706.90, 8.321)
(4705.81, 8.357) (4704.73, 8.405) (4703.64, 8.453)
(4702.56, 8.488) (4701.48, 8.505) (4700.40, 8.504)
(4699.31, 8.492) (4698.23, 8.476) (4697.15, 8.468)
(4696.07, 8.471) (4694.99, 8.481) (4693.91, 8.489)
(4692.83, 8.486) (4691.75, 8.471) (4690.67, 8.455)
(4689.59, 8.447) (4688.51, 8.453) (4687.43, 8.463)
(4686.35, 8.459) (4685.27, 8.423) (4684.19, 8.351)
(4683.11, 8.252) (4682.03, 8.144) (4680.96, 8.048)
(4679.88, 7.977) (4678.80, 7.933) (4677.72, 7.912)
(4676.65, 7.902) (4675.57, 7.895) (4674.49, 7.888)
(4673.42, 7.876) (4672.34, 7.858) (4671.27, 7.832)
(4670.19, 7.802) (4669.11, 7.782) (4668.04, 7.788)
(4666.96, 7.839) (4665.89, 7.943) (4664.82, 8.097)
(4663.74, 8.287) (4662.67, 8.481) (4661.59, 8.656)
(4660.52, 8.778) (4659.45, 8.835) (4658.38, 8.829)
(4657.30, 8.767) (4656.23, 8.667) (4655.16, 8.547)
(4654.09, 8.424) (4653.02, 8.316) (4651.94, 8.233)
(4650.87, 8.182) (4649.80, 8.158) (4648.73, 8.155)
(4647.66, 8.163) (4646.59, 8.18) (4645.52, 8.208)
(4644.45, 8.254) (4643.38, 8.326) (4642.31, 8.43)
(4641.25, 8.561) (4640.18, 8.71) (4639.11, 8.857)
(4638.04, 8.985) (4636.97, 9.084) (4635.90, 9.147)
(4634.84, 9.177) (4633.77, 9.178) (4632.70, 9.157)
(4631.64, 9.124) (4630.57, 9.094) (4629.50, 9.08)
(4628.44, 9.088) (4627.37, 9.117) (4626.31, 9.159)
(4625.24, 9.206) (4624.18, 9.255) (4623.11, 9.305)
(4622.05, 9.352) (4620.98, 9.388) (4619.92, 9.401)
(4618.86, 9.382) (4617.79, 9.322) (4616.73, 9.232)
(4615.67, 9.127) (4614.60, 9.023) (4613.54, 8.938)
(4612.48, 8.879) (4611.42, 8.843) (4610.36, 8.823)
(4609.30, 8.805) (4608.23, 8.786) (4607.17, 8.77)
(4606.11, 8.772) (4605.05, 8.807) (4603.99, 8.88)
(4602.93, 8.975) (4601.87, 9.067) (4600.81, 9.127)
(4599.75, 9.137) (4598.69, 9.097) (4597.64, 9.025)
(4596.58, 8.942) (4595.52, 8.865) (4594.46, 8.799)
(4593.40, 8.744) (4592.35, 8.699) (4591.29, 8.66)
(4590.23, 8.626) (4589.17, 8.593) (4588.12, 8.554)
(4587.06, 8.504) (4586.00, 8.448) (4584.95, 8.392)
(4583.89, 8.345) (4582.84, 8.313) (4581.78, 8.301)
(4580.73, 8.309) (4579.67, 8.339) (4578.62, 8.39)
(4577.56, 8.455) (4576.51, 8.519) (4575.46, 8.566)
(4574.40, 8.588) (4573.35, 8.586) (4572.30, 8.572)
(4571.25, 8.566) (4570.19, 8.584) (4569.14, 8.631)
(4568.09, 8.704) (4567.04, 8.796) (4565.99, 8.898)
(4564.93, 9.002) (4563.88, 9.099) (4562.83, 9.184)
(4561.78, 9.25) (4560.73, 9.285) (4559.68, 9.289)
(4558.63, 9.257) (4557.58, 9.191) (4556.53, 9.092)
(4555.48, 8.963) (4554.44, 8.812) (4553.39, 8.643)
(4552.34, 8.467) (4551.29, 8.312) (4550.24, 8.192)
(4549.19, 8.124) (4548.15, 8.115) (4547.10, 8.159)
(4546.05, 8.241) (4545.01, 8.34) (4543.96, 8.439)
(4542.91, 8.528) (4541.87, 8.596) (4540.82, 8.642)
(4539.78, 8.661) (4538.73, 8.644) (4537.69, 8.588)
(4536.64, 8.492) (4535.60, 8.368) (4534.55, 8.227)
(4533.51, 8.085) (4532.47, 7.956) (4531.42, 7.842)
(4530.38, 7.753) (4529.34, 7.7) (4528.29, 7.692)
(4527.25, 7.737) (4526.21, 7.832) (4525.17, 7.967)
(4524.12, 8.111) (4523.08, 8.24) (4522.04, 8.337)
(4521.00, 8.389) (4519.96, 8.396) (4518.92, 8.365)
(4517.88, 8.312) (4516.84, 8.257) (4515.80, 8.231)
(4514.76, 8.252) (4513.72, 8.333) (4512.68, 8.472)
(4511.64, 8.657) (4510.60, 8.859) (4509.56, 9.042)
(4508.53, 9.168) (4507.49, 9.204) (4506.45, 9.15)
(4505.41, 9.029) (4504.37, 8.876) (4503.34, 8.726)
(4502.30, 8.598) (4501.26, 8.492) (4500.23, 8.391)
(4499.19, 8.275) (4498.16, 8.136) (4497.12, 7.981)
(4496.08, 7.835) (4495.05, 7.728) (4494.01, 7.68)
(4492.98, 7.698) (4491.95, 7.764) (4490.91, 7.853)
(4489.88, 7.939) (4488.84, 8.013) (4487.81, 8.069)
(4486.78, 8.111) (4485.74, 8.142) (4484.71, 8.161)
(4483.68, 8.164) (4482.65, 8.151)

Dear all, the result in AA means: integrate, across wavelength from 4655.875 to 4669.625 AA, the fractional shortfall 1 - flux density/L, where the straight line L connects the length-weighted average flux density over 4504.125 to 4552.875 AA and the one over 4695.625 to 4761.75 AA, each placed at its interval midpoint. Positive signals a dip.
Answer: 0.3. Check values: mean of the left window 8.37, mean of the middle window 8.36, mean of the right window 8.66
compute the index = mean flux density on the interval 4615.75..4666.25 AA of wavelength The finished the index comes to 8.78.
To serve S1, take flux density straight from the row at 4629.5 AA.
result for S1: 9.08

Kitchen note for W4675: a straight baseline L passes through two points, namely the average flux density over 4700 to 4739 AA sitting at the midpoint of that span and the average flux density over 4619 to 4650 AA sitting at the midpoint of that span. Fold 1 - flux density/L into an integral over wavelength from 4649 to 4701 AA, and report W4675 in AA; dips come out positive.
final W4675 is 2.9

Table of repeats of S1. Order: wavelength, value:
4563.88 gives 9.099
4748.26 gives 9.081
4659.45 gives 8.835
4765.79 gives 8.455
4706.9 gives 8.321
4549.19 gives 8.124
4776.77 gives 8.966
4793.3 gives 9.208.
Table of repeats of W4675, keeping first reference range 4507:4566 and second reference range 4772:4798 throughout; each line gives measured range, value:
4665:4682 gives 1.8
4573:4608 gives -0.2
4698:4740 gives 1.3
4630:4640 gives -0.4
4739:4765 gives 0.9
